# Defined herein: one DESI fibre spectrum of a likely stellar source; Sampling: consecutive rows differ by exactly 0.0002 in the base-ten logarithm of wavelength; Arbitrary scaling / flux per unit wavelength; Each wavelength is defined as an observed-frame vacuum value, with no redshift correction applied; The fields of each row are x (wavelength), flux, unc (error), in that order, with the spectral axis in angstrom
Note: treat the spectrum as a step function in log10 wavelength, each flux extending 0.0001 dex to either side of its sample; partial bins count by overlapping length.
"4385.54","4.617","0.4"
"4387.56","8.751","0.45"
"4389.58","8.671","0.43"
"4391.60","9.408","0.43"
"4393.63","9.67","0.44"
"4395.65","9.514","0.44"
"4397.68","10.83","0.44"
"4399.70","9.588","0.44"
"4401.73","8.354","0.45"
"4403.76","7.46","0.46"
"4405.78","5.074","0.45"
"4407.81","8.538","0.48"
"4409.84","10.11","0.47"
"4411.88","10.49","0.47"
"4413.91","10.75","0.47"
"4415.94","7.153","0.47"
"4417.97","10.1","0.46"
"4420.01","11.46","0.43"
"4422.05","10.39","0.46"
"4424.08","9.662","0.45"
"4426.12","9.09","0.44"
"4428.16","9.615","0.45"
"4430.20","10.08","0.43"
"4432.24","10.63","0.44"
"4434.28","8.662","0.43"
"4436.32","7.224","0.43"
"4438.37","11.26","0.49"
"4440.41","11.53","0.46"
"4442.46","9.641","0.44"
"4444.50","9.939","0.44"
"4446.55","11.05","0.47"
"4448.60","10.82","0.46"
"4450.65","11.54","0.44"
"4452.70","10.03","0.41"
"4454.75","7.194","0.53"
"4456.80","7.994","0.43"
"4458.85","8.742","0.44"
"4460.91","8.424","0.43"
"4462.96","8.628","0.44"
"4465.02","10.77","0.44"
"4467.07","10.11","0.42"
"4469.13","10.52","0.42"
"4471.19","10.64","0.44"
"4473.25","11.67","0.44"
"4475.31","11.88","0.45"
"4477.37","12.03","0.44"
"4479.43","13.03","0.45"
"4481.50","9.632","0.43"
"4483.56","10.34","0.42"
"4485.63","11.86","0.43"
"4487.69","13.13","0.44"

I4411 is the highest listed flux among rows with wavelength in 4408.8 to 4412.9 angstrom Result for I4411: 10.49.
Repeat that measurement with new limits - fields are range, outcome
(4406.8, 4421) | 11.46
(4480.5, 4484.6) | 10.34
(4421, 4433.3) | 10.63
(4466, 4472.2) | 10.64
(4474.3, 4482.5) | 13.03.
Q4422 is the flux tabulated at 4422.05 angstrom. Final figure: 10.39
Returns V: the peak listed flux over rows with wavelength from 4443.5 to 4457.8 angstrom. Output 11.54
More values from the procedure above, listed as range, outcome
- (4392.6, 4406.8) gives 10.83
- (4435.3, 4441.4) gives 11.53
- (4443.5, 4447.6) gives 11.05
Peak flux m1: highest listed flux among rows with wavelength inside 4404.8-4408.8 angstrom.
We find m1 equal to 8.538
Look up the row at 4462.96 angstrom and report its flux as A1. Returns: 8.628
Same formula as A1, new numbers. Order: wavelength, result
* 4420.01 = 11.46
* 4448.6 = 10.82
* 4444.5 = 9.939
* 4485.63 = 11.86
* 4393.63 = 9.67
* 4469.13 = 10.52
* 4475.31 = 11.88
